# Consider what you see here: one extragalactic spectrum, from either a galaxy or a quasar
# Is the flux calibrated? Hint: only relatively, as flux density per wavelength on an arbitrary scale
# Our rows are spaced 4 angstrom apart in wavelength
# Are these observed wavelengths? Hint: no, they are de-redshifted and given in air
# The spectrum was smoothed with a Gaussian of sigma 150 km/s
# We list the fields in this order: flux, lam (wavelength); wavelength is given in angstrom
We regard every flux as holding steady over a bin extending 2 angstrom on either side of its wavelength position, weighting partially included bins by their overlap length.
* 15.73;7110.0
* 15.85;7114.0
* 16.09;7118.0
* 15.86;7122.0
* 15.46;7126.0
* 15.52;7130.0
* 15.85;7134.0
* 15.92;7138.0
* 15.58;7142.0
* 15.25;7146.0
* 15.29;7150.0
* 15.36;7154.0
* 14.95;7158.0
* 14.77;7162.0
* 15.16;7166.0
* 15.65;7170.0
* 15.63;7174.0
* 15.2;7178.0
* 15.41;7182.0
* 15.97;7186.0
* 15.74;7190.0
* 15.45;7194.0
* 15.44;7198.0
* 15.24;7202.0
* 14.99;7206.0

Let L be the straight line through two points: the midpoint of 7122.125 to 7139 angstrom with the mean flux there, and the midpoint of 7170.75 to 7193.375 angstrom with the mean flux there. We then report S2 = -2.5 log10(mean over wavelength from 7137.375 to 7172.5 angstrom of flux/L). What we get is 0.02 mag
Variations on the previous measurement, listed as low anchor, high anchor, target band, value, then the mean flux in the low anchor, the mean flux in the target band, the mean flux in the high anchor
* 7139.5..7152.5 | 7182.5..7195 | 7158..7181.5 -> 0.021 mag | 15.4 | 15.3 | 15.7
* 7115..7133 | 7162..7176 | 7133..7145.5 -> -0.006 mag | 15.7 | 15.7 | 15.4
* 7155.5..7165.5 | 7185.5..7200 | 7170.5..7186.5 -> -0.015 mag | 14.9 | 15.5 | 15.6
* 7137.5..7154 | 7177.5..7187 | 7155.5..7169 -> 0.033 mag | 15.5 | 15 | 15.5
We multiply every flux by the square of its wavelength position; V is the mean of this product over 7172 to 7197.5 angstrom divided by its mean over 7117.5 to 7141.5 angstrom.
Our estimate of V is 1.0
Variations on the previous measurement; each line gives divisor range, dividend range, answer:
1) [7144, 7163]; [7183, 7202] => 1.04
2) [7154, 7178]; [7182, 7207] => 1.02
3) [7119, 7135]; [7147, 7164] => 0.97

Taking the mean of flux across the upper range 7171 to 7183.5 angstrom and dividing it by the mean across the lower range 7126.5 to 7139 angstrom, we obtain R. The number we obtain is 1.0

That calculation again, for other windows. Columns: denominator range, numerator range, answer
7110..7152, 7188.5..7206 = 0.98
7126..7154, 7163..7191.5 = 1.00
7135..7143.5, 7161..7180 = 0.97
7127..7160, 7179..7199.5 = 1.01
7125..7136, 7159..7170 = 0.97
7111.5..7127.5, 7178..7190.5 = 0.99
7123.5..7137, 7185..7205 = 0.99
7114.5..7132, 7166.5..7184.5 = 0.98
